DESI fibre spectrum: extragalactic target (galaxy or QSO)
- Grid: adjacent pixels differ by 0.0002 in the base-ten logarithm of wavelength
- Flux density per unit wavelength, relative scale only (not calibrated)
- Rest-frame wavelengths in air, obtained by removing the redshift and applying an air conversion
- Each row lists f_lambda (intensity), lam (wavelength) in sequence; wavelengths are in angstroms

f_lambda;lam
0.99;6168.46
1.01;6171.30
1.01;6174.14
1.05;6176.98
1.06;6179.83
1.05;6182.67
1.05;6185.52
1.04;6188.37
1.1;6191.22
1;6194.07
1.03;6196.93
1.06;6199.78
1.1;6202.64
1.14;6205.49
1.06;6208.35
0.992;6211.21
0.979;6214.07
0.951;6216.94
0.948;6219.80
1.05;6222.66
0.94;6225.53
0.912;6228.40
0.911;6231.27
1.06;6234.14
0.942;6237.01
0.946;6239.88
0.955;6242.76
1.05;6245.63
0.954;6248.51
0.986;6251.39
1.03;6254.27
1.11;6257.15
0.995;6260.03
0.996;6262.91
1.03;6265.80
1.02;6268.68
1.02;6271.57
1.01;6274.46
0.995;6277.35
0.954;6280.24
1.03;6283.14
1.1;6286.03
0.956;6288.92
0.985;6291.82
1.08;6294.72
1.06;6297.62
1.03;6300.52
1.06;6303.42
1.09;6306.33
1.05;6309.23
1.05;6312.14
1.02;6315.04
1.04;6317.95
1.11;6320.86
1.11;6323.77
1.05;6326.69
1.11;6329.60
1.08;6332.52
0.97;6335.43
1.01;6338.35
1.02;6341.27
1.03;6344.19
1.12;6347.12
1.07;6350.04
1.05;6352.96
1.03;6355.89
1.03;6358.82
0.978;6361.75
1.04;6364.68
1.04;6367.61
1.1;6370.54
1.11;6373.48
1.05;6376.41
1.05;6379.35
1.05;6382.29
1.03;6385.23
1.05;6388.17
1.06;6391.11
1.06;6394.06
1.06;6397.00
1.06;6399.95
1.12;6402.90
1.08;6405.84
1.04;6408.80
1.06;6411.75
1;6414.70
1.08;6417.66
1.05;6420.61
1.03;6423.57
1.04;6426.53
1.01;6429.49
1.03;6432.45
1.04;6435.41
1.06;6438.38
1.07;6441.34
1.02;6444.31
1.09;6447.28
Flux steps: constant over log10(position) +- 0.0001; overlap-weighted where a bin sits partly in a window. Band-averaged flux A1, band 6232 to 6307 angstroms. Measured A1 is 1.02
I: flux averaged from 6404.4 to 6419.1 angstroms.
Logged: 1.05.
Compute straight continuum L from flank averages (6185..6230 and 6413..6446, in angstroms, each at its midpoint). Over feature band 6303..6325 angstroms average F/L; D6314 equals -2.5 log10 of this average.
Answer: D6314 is -0.04 mag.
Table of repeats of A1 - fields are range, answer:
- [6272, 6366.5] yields 1.04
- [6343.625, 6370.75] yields 1.05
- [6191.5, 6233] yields 1.01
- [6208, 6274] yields 0.992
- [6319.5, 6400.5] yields 1.05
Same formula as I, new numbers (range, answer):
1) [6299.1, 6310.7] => 1.06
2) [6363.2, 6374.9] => 1.07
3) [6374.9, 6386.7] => 1.05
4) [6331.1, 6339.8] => 1.02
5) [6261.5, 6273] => 1.02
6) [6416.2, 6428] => 1.05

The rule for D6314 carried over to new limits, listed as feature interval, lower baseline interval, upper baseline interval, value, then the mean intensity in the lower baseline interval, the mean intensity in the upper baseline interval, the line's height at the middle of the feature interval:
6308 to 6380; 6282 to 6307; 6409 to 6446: -0.011 mag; 1.04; 1.04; 1.04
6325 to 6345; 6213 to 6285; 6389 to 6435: -0.017 mag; 0.992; 1.05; 1.02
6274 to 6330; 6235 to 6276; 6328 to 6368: -0.022 mag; 1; 1.04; 1.02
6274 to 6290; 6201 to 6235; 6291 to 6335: 0.035 mag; 1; 1.06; 1.04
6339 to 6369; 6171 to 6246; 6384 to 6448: 0.000 mag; 1.01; 1.05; 1.04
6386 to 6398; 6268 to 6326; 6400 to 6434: -0.009 mag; 1.04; 1.05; 1.05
